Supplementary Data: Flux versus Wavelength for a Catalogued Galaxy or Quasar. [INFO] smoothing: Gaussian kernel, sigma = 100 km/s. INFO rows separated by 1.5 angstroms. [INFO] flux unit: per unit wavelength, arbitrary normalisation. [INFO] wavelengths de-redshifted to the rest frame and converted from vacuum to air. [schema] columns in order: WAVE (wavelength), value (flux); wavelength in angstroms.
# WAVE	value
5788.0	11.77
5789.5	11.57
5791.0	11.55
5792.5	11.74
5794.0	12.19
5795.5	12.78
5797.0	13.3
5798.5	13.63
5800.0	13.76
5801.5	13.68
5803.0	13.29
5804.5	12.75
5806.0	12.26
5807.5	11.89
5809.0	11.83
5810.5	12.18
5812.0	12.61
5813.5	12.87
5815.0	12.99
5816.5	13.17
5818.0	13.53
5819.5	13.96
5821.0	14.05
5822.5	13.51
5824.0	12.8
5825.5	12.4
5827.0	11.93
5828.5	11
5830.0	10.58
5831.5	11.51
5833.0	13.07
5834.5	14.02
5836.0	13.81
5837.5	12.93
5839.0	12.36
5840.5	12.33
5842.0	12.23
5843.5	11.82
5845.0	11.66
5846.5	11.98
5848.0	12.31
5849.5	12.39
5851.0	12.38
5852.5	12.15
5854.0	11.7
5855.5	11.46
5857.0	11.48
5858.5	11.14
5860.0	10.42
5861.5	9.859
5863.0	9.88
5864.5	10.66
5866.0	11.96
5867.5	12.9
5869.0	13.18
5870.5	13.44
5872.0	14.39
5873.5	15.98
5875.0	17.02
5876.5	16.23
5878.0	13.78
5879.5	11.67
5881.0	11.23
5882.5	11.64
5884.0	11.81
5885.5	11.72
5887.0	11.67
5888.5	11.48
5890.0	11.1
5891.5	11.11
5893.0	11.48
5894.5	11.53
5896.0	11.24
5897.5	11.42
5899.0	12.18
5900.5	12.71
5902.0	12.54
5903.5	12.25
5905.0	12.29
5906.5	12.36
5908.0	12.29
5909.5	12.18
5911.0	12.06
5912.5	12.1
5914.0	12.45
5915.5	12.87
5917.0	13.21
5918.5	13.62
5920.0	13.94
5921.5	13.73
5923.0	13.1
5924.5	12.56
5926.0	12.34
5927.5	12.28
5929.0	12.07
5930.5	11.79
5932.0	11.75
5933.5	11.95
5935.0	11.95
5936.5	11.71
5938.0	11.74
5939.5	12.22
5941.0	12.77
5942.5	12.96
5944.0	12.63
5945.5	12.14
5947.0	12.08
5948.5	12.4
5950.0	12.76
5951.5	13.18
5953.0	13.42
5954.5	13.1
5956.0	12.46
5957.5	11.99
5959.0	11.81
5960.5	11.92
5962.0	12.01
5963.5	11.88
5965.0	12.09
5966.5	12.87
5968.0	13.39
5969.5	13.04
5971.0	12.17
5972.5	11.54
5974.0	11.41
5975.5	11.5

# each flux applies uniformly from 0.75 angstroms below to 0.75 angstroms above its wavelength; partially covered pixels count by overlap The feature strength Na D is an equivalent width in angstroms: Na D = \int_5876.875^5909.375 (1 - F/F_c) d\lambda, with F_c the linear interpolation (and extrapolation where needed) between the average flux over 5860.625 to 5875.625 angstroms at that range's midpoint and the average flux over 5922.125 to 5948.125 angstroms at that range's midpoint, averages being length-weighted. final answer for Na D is 1.8 angstroms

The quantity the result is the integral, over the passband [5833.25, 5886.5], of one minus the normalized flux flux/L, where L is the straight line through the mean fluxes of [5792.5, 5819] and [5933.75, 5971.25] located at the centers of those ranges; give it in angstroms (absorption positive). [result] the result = 1.0 angstroms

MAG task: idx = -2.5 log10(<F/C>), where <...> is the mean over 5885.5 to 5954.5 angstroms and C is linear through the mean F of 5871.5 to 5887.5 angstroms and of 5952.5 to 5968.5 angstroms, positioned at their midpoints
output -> 0.051 mag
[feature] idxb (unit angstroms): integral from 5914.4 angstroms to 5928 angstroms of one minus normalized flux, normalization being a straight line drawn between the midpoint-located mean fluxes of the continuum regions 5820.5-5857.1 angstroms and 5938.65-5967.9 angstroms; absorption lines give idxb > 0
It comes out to -0.70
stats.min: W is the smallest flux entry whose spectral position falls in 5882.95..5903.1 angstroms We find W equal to 11.1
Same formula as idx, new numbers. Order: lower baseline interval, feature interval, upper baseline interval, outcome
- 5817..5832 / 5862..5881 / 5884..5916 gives -0.096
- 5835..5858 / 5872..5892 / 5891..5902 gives -0.088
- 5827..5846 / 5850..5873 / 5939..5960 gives 0.043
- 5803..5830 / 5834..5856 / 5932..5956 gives 0.021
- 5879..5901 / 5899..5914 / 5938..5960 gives -0.041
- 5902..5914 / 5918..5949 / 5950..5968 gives -0.008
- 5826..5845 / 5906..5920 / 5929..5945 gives -0.041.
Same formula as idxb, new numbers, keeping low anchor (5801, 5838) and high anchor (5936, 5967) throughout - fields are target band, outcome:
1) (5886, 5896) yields 0.92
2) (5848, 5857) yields 0.47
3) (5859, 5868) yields 1.23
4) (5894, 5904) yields 0.43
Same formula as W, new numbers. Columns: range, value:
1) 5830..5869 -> 9.859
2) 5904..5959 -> 11.71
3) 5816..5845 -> 10.58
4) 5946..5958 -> 11.99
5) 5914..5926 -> 12.34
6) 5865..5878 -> 11.96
